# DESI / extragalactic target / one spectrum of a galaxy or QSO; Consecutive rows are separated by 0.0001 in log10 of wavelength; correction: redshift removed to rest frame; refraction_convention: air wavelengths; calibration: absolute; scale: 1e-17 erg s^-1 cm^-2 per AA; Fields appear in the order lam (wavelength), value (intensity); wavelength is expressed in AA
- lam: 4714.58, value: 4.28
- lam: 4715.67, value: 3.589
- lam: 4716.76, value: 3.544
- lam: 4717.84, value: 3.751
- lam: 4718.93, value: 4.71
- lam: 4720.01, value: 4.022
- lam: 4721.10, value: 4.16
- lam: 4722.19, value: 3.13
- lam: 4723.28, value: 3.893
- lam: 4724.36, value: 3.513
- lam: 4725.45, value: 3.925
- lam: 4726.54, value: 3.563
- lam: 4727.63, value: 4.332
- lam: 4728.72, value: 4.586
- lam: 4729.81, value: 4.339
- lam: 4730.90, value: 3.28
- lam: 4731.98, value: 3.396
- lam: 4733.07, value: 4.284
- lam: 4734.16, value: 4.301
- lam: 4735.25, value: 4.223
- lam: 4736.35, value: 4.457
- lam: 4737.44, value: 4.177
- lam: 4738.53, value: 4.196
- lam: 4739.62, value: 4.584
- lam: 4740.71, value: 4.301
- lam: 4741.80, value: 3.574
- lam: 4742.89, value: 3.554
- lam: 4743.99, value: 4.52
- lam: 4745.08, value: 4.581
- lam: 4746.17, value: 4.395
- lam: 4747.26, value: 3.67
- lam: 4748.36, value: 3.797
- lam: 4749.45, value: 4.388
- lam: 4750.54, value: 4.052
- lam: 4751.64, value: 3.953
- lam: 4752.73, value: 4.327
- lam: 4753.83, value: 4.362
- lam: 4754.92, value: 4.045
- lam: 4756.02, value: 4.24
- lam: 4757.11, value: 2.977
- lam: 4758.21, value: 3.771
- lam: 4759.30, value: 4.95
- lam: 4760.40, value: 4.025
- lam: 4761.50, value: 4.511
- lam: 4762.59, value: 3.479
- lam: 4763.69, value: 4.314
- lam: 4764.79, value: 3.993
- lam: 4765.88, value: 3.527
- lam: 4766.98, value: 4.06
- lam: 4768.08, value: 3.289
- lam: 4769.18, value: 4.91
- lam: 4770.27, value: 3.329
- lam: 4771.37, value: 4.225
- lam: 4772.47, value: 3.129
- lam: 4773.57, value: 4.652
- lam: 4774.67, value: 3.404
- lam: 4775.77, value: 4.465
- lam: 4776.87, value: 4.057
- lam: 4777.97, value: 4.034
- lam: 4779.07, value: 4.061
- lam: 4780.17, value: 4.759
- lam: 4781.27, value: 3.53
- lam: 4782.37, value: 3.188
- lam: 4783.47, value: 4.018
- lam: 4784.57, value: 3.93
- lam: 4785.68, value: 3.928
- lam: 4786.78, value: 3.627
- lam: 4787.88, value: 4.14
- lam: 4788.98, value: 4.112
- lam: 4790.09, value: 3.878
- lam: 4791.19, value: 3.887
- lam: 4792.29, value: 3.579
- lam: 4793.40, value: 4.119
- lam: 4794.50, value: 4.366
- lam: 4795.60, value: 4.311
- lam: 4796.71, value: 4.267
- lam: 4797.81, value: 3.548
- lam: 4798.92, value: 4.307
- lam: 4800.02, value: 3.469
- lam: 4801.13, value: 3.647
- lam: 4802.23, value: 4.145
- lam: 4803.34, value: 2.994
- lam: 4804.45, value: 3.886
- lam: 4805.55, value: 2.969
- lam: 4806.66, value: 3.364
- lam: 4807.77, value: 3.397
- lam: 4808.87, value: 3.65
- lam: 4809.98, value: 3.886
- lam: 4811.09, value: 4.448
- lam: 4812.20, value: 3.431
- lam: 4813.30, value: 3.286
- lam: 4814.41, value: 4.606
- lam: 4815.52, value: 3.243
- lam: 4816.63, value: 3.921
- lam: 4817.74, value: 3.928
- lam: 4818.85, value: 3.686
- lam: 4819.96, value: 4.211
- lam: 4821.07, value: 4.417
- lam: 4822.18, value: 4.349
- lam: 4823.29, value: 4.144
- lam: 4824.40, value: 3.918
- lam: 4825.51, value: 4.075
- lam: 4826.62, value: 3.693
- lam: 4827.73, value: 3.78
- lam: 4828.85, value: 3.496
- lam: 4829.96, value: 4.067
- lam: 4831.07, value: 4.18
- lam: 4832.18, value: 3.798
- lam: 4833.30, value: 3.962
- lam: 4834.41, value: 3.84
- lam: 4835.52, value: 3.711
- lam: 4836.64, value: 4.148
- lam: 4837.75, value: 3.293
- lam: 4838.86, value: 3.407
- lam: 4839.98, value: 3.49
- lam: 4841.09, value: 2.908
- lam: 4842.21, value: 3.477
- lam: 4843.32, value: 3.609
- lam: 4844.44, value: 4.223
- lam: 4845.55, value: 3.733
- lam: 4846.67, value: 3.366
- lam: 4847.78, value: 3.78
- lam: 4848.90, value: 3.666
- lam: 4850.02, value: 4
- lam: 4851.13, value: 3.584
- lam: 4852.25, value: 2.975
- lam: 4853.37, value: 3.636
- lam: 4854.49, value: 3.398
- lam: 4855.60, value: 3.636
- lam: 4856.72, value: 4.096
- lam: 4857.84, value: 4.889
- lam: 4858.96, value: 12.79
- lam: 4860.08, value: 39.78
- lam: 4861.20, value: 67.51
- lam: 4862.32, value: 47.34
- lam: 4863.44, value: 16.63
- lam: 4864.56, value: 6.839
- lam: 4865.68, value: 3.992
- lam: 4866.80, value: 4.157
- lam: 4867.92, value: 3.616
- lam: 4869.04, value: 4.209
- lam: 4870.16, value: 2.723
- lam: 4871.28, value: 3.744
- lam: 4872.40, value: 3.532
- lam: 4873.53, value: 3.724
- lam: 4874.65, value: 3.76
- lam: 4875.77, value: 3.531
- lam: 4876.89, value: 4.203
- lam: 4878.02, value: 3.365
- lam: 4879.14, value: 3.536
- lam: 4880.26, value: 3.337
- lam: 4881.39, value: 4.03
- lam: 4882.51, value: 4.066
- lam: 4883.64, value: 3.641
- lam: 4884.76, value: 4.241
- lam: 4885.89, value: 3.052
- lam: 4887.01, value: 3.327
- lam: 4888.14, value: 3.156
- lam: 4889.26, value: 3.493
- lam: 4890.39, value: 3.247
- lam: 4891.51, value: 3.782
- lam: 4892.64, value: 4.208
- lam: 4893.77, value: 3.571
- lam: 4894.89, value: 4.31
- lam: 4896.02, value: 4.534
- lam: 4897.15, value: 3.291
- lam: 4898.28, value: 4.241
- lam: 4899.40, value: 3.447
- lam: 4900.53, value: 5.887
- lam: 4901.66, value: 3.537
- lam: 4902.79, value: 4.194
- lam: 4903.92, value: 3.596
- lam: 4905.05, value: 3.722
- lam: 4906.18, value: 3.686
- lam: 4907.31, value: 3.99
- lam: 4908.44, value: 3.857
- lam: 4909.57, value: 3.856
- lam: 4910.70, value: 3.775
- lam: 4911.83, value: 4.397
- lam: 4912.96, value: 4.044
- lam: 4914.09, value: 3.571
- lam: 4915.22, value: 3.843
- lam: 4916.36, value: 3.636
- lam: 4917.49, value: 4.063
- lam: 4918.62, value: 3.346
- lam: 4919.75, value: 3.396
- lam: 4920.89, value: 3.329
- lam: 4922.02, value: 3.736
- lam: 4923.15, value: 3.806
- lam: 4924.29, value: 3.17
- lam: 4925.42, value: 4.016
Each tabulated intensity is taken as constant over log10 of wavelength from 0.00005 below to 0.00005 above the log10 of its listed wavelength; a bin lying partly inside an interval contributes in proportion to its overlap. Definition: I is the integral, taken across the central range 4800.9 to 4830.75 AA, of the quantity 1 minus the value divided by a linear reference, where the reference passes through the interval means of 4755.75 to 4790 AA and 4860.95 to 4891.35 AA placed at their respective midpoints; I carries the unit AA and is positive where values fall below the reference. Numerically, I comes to 9.0 AA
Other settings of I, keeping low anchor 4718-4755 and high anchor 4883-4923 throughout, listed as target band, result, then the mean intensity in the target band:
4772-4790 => 0.3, 3.94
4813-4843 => 0.8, 3.82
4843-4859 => -0.9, 4.1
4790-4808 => 0.9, 3.78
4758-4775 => 0.2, 3.98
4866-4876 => 0.5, 3.68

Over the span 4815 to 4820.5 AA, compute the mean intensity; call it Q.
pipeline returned 3.8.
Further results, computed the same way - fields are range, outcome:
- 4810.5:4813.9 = 3.74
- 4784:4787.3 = 3.83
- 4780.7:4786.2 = 3.72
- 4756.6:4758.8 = 3.42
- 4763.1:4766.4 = 3.94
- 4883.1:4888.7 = 3.48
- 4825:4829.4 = 3.75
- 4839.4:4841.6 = 3.21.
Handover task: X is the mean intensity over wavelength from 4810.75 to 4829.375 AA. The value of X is 3.91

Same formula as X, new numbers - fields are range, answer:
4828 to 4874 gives 7.82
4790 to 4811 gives 3.78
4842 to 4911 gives 6.5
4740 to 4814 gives 3.93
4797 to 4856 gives 3.73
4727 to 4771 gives 4.08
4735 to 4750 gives 4.17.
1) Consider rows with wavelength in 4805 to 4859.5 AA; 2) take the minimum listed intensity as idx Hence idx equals 2.908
